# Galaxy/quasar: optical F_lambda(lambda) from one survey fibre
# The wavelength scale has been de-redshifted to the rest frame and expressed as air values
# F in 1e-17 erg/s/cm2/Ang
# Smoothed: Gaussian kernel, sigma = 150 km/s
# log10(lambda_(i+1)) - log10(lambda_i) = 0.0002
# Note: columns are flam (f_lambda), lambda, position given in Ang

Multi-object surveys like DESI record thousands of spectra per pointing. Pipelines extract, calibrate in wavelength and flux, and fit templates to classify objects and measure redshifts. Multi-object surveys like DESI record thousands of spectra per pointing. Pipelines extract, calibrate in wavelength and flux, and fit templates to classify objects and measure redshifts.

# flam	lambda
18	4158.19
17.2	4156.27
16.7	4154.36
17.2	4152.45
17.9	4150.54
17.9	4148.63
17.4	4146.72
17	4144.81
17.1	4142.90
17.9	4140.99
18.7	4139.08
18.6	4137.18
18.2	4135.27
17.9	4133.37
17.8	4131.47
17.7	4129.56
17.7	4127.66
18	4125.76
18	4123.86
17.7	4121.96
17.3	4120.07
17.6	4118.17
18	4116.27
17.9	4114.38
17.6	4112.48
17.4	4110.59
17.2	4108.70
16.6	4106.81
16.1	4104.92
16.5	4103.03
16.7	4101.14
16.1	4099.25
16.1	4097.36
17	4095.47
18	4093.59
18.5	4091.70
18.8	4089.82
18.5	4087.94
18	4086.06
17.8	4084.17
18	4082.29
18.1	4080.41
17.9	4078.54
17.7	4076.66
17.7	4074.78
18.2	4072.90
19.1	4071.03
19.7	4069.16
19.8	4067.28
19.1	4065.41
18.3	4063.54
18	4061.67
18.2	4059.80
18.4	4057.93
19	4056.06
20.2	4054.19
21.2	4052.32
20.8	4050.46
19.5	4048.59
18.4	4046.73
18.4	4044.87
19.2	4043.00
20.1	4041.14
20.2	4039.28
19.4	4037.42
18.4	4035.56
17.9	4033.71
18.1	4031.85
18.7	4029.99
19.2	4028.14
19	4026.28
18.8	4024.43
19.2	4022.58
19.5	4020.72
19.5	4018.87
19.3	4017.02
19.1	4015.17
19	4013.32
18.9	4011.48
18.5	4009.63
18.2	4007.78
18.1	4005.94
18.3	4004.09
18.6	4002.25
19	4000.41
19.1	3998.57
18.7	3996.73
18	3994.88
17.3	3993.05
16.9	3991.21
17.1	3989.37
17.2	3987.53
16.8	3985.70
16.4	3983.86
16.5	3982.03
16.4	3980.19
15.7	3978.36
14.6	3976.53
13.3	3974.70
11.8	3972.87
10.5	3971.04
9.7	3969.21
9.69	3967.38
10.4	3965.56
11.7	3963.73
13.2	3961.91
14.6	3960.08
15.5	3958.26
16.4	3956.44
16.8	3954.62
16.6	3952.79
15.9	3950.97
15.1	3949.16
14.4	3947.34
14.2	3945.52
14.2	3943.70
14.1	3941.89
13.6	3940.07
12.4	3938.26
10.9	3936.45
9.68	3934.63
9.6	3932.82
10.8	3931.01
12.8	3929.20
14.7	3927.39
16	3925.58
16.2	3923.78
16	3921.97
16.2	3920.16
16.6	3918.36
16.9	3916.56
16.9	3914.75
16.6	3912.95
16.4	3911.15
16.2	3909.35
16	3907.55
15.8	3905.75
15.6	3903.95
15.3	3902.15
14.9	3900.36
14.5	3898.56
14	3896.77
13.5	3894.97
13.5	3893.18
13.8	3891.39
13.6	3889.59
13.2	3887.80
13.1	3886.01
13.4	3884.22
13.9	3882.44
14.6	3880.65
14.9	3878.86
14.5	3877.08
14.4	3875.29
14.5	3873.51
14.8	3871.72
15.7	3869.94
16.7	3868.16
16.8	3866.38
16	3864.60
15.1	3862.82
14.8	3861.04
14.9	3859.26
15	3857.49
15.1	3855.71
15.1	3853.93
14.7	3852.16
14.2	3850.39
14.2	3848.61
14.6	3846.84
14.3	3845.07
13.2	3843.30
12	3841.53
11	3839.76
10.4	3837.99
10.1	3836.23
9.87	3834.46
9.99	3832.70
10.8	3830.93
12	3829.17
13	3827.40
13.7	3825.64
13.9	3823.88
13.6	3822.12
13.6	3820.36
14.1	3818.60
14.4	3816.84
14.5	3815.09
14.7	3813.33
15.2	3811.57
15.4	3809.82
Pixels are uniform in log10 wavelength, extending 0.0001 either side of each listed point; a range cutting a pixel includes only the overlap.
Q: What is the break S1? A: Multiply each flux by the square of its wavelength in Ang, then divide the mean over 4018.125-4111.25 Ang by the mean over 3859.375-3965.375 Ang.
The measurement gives 1.36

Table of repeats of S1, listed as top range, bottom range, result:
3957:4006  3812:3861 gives 1.25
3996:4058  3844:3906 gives 1.41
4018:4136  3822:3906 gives 1.47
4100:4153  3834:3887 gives 1.42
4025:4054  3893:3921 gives 1.32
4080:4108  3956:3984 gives 1.38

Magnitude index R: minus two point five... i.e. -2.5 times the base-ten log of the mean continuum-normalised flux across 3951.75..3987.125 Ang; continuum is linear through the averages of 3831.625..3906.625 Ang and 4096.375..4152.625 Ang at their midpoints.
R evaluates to 0.10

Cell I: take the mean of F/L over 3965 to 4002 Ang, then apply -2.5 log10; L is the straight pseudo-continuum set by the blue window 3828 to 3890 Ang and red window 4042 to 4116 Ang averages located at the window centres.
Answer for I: 0.064 mag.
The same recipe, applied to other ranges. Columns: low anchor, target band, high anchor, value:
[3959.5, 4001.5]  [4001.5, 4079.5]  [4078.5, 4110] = -0.17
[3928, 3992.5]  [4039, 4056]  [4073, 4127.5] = -0.22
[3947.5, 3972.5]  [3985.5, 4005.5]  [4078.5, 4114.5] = -0.23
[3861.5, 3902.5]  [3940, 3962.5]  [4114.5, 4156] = 0.03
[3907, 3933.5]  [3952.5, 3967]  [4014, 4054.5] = 0.17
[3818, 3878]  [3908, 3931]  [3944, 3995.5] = -0.11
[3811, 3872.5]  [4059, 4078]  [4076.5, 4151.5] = -0.10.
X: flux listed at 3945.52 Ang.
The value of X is 14.2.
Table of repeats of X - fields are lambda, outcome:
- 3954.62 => 16.8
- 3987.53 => 17.2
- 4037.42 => 19.4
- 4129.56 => 17.7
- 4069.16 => 19.7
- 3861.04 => 14.8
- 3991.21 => 16.9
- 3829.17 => 12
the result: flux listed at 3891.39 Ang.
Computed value 13.8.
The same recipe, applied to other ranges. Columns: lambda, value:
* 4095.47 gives 17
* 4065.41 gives 19.1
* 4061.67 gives 18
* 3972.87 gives 11.8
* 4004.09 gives 18.3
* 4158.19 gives 18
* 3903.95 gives 15.6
